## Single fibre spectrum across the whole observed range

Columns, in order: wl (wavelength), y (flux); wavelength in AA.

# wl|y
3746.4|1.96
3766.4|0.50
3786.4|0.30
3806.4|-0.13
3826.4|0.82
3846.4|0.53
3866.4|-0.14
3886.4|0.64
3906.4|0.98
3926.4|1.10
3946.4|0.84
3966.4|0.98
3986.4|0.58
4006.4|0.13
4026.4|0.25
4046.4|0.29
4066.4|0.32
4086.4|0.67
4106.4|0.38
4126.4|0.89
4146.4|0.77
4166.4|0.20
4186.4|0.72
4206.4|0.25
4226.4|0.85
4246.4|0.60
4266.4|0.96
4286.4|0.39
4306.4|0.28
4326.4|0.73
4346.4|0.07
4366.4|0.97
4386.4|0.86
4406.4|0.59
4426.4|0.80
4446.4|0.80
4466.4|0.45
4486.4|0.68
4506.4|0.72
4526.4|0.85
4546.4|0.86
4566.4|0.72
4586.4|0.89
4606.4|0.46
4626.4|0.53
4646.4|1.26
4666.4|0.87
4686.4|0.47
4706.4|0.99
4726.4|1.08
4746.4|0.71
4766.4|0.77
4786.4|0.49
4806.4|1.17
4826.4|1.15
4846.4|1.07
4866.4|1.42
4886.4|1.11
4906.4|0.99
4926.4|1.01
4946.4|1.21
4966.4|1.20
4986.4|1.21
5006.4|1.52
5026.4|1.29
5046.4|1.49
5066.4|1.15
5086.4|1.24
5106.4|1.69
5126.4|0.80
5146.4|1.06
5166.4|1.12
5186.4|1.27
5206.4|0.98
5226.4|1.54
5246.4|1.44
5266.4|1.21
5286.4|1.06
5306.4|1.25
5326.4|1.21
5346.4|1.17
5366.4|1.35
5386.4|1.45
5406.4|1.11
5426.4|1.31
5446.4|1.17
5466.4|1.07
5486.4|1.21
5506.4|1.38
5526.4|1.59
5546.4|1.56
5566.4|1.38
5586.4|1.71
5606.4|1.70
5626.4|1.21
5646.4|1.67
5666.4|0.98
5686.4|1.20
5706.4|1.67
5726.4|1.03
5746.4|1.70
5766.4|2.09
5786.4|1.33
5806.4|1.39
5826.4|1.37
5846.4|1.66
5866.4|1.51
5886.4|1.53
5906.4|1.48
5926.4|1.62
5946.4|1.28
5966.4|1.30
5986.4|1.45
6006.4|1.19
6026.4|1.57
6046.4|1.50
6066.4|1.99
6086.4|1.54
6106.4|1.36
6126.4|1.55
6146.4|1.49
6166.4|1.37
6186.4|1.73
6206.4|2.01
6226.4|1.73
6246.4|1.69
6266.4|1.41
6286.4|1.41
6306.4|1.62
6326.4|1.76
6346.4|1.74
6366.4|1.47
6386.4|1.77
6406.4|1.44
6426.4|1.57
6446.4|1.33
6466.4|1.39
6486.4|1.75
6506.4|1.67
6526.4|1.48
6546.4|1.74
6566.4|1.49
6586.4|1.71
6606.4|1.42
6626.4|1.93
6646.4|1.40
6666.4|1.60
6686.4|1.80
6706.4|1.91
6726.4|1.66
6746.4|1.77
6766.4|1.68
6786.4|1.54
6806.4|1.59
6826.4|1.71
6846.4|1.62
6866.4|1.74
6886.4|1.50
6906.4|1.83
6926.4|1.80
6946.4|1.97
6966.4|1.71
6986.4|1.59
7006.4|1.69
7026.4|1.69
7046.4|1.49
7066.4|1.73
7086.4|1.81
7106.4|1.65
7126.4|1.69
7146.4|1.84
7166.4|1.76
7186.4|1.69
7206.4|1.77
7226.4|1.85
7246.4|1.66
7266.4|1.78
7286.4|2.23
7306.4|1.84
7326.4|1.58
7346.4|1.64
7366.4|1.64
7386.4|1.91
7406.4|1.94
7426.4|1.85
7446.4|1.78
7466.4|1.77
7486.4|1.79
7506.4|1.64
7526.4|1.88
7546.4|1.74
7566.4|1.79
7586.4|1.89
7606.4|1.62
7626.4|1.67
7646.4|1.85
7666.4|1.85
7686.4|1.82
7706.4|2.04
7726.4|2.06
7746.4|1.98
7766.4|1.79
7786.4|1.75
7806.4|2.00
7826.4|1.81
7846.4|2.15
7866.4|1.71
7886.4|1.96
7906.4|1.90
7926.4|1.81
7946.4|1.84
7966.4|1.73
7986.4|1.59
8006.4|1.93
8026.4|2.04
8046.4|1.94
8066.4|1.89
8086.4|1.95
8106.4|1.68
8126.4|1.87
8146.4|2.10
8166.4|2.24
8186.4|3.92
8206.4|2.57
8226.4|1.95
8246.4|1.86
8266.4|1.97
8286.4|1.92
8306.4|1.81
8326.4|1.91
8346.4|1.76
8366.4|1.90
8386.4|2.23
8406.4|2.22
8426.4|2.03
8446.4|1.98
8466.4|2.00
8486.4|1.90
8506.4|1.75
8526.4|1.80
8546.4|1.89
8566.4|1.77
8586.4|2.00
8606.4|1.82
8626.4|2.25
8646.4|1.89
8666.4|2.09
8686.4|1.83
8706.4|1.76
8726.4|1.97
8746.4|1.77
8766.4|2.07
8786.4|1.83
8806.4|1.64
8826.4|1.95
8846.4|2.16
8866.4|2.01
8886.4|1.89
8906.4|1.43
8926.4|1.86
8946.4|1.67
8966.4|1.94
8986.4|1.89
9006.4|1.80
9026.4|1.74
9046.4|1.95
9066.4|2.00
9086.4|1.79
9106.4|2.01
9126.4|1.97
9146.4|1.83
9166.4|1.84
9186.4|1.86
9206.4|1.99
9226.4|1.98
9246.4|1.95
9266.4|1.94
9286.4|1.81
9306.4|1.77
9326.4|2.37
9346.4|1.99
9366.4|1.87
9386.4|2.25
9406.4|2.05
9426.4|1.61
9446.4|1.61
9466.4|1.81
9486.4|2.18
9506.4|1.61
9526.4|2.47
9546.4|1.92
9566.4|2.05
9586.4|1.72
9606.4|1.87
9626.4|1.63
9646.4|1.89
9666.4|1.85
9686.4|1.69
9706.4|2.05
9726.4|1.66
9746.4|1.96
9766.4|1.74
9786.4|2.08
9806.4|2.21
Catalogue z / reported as 0.247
